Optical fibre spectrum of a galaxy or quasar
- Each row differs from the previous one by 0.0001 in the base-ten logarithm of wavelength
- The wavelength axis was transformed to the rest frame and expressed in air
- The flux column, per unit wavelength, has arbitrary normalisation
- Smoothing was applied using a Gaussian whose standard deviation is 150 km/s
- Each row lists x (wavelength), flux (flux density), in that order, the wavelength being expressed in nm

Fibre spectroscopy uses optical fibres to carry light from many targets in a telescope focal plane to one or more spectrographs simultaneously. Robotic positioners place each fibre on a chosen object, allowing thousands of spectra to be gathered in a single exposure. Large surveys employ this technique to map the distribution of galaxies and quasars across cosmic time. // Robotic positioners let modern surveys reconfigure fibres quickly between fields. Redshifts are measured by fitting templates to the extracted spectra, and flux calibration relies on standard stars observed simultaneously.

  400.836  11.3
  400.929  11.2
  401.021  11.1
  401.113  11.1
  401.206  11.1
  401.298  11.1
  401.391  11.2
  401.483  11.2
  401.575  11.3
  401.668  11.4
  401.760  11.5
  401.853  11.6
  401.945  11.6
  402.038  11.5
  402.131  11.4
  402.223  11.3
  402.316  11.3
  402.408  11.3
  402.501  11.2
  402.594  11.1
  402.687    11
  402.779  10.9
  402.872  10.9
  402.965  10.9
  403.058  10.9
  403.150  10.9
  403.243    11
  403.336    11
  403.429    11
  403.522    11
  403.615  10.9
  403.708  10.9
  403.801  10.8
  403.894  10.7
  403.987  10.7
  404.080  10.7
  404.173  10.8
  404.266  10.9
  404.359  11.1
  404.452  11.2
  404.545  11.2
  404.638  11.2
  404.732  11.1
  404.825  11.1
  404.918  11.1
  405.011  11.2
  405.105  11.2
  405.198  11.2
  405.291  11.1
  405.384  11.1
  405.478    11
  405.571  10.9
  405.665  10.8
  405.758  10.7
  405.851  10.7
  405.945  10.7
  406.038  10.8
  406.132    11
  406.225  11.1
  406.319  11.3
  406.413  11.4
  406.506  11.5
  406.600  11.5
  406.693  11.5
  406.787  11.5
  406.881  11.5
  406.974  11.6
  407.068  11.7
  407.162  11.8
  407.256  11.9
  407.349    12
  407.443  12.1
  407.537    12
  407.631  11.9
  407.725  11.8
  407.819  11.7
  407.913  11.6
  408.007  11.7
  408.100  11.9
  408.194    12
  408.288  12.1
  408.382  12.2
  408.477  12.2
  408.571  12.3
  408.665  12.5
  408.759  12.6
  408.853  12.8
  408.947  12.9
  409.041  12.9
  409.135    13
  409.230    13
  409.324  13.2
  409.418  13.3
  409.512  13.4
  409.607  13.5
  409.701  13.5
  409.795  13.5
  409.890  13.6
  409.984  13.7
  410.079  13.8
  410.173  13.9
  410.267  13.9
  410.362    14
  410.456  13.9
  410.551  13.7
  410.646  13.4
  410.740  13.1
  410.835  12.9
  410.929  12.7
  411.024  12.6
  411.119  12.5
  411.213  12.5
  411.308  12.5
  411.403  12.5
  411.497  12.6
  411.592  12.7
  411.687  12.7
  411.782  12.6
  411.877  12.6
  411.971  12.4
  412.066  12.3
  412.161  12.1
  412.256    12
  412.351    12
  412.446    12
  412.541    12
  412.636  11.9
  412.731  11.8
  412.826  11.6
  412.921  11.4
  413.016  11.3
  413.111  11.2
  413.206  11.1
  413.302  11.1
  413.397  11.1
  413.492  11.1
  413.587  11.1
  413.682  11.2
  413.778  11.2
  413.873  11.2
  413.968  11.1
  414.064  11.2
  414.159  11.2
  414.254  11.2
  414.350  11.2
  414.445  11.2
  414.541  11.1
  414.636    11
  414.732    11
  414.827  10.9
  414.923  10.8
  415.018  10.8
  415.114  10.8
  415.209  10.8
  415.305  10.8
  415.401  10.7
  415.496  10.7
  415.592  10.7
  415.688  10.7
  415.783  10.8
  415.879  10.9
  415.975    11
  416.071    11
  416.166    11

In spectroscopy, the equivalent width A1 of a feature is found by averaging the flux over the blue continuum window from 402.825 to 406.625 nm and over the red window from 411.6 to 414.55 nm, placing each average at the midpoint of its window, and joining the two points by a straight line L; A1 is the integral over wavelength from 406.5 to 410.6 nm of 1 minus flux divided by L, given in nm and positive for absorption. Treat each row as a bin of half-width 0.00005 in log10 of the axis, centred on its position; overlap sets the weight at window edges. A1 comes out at -0.47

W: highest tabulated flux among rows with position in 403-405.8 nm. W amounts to 11.2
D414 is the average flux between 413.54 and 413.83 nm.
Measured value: 11.2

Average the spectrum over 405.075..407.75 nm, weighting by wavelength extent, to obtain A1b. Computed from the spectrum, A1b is 11.4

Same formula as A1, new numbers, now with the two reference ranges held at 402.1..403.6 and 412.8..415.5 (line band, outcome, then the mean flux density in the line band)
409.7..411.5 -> -0.35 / 13.3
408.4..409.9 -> -0.26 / 13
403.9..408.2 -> -0.09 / 11.3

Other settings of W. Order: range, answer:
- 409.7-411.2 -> 14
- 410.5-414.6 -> 13.7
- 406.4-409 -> 12.9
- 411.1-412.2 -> 12.7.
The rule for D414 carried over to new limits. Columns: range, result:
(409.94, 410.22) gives 13.8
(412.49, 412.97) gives 11.7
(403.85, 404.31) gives 10.8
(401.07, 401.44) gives 11.1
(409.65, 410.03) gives 13.6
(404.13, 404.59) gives 11.1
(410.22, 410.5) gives 13.9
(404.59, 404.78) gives 11.1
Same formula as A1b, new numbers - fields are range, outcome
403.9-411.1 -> 12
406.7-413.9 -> 12.4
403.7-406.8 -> 11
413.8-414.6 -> 11.2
